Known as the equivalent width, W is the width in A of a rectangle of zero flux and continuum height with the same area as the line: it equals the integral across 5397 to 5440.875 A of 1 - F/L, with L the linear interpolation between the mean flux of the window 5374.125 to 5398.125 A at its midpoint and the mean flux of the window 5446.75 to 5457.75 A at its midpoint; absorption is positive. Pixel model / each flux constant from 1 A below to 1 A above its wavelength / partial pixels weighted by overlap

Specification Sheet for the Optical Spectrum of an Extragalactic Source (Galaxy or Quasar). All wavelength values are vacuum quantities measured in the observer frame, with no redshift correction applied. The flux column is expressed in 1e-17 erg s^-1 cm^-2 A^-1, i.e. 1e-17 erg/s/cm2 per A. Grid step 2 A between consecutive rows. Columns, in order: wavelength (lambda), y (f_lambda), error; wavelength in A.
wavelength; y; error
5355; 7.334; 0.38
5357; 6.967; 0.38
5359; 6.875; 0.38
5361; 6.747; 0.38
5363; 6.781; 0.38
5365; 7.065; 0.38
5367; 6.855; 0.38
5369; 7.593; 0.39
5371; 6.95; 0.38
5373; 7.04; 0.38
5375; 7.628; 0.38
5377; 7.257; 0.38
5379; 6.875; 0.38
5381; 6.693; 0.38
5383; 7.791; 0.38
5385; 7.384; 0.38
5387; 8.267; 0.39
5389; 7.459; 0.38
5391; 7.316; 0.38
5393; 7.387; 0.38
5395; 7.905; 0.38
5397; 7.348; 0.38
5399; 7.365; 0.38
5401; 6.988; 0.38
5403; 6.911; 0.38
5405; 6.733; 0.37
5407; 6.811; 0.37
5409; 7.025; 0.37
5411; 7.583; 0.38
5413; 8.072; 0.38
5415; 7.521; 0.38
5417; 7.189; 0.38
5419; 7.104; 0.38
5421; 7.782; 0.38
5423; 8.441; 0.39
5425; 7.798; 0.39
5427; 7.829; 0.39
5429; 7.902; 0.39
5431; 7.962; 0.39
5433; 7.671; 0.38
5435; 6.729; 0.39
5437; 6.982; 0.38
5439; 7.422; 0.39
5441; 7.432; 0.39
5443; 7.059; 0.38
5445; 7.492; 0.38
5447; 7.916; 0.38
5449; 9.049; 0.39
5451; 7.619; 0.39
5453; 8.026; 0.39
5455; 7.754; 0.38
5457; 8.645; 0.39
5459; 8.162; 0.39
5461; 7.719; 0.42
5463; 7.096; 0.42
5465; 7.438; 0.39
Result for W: 2.2 A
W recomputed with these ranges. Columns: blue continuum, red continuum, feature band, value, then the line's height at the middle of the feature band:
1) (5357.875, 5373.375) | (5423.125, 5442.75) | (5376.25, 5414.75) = -0.50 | 7.24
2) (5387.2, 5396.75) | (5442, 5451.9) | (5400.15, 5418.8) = 1.10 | 7.65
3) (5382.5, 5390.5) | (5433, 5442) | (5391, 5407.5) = 0.81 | 7.57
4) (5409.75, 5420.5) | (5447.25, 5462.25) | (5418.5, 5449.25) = 0.58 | 7.79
